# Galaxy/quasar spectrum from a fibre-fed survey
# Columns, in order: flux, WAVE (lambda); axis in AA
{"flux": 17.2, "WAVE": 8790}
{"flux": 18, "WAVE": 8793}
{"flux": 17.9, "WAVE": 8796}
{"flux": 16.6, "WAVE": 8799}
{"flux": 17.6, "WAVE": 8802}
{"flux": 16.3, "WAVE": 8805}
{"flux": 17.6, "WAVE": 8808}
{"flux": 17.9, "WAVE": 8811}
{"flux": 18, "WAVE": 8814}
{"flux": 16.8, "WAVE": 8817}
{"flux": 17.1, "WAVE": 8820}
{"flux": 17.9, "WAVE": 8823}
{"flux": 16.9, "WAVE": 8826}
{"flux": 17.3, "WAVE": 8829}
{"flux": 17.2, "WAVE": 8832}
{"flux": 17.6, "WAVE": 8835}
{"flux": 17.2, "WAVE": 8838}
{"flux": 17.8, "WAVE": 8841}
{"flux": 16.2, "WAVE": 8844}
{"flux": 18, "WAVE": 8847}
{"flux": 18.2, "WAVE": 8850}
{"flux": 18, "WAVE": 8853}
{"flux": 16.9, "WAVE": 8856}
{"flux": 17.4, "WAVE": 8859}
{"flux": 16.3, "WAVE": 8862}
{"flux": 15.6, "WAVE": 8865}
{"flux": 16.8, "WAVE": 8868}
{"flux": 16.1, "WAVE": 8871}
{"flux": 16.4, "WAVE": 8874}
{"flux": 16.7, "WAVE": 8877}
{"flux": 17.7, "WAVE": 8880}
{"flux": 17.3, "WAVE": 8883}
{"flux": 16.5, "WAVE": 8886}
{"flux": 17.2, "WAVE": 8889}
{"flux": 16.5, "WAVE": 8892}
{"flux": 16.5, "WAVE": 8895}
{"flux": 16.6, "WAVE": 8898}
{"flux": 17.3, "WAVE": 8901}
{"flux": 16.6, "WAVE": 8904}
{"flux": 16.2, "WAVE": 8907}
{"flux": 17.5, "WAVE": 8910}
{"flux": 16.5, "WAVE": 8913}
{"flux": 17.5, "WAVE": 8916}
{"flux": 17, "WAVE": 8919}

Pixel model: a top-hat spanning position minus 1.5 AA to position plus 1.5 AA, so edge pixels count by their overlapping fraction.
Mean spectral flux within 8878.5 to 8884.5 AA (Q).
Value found 17.5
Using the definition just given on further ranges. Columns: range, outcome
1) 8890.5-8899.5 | 16.5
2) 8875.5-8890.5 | 17.1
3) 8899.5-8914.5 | 16.8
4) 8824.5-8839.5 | 17.2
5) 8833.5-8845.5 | 17.2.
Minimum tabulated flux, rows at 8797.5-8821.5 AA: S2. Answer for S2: 16.3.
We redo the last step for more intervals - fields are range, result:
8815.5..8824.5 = 16.8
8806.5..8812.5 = 17.6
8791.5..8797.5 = 17.9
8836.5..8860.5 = 16.2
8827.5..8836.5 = 17.2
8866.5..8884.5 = 16.1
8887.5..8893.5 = 16.5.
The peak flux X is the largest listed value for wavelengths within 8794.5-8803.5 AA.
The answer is 17.9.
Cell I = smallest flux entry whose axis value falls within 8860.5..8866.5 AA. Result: 15.6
